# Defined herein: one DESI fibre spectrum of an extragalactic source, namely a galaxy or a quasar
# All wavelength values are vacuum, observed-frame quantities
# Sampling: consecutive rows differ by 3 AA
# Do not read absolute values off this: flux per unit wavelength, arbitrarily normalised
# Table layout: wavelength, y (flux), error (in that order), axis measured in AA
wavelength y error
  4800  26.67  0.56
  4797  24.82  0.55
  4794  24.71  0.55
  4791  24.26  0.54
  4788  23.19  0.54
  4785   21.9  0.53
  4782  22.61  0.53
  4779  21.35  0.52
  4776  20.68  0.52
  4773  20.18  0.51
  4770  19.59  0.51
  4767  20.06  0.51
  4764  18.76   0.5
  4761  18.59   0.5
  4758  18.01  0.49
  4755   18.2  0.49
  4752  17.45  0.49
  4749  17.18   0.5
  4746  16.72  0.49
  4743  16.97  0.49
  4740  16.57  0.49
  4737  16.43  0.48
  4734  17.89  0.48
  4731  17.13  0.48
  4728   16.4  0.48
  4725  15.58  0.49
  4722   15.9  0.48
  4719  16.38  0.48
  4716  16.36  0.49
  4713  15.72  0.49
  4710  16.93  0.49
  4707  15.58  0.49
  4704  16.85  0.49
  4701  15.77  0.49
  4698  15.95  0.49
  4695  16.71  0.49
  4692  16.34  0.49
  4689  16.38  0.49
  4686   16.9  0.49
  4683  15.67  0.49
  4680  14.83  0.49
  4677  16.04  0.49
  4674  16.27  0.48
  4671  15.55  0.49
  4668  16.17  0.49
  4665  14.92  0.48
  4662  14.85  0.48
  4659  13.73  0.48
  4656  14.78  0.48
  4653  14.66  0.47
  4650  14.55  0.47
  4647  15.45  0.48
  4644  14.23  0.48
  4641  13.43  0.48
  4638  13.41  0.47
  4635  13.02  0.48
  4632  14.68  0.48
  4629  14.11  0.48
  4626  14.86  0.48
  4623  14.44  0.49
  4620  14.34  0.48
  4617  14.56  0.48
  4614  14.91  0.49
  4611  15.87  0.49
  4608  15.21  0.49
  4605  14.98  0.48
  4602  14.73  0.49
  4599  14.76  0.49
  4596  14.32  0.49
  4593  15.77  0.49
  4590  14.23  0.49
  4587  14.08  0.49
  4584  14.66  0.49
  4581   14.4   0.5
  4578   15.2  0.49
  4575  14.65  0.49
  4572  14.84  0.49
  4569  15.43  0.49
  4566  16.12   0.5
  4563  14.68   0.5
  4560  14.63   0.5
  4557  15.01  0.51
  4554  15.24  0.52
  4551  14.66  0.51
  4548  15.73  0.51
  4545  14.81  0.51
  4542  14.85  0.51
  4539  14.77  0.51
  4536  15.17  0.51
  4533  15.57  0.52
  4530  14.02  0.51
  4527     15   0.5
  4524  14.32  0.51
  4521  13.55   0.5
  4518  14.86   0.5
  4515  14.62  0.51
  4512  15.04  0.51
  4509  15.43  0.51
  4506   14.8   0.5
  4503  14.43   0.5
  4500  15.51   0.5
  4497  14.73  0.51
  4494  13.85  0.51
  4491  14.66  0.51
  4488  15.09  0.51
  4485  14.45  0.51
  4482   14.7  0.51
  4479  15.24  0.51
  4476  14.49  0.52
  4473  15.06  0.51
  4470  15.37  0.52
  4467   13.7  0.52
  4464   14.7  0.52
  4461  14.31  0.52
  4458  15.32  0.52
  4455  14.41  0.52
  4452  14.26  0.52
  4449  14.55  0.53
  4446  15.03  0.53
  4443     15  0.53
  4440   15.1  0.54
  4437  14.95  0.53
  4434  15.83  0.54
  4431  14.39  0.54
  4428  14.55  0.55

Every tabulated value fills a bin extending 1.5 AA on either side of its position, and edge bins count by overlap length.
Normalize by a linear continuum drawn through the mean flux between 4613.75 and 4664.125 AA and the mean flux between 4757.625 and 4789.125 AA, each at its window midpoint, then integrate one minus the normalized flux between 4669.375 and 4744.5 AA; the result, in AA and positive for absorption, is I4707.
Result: 4.9 AA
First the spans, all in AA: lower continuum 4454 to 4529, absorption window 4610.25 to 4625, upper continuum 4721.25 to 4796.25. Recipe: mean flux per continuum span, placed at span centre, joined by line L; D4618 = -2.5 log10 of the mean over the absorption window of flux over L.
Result 0.14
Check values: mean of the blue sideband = 14.7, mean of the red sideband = 19.1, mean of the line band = 14.8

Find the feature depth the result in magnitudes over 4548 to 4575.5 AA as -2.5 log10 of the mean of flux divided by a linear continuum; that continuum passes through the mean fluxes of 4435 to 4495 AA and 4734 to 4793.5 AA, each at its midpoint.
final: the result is 0.08 mag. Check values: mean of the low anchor 14.7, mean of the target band 15.1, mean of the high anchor 19.5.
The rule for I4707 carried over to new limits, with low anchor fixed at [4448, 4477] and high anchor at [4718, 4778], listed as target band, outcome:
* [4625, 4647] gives 3.32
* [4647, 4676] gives 2.98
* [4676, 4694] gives 1.09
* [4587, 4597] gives 0.85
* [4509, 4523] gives 0.55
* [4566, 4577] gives 0.47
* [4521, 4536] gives 0.68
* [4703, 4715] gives 0.76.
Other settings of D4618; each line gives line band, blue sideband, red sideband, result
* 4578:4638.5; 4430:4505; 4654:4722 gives 0.06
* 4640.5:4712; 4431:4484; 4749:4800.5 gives 0.22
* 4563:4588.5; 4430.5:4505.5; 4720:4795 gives 0.10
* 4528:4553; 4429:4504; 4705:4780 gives 0.04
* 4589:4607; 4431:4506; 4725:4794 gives 0.13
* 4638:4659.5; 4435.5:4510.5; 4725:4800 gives 0.23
